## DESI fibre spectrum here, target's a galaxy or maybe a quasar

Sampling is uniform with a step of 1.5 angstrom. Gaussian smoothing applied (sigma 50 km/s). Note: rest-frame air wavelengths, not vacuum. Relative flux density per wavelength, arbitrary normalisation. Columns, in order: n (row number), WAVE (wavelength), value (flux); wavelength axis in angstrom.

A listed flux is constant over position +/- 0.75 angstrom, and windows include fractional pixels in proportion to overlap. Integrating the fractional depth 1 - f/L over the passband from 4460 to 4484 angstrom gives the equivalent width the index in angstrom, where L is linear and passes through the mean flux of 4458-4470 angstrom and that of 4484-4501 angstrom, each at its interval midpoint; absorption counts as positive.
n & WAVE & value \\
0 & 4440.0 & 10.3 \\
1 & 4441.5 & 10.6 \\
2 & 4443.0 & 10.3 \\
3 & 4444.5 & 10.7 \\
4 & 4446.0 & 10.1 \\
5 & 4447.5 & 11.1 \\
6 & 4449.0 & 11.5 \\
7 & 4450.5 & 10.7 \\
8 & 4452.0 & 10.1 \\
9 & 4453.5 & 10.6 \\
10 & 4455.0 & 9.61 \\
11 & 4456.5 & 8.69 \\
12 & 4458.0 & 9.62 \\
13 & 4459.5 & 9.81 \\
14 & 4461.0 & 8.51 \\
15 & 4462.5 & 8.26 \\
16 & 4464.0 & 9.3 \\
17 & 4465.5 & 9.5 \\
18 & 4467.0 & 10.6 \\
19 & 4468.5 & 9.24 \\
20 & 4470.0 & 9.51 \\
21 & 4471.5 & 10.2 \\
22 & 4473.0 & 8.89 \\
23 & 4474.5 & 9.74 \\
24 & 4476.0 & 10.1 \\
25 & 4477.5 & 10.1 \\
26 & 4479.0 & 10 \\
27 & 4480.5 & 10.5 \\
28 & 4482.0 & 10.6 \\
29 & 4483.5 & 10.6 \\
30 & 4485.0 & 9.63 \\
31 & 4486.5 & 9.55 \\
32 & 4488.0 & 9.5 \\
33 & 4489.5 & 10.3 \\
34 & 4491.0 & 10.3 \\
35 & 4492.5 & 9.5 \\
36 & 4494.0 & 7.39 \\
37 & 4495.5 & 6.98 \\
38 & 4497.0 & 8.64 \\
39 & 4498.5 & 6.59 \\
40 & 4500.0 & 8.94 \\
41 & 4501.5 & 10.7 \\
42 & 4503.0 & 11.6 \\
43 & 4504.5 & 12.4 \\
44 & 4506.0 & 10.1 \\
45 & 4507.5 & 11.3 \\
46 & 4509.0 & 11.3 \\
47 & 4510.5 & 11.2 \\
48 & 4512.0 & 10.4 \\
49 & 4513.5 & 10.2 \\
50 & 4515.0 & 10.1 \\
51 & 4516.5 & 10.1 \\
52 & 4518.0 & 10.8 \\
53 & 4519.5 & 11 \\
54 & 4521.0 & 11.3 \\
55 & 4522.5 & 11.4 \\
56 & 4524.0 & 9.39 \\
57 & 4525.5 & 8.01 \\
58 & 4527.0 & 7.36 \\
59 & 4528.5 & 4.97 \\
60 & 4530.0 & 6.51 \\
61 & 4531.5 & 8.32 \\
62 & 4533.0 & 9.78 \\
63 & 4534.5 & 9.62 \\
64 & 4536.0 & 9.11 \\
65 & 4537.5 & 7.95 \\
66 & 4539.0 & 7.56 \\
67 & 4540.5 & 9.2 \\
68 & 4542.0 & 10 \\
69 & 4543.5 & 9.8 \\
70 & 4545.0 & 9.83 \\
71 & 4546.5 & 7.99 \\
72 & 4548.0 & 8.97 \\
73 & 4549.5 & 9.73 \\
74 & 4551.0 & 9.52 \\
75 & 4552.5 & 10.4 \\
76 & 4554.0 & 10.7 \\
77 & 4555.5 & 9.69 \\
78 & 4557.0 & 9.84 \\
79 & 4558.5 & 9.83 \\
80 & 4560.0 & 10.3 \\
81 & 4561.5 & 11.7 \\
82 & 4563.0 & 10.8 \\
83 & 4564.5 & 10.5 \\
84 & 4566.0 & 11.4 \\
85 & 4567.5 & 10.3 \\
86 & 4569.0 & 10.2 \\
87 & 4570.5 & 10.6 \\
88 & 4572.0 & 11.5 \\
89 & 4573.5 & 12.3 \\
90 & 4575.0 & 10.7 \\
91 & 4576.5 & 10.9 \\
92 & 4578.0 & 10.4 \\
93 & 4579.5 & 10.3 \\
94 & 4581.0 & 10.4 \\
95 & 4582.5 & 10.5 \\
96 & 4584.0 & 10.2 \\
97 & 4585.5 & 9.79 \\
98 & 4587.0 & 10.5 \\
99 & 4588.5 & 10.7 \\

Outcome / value -1.31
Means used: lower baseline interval 9.35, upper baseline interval 8.9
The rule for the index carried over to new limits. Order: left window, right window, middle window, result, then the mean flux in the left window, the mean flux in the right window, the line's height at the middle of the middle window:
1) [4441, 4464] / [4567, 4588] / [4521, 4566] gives 4.79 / 9.98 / 10.6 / 10.4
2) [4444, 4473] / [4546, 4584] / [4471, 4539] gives 3.25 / 9.84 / 10.4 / 10.1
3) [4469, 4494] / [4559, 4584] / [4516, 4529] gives 1.05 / 9.86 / 10.8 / 10.3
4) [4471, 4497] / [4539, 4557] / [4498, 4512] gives -1.37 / 9.61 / 9.54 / 9.59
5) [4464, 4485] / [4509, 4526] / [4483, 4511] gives 1.10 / 9.93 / 10.4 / 10.2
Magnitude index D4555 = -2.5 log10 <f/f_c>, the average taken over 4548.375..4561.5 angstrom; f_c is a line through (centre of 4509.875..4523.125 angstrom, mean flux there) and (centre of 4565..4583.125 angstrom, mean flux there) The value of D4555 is 0.07 mag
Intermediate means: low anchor 10.7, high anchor 10.8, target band 10.1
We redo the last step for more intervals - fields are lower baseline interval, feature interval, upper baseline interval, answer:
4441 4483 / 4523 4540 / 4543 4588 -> 0.25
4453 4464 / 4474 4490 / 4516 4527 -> -0.05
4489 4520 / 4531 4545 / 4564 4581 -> 0.15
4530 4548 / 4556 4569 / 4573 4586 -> -0.07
